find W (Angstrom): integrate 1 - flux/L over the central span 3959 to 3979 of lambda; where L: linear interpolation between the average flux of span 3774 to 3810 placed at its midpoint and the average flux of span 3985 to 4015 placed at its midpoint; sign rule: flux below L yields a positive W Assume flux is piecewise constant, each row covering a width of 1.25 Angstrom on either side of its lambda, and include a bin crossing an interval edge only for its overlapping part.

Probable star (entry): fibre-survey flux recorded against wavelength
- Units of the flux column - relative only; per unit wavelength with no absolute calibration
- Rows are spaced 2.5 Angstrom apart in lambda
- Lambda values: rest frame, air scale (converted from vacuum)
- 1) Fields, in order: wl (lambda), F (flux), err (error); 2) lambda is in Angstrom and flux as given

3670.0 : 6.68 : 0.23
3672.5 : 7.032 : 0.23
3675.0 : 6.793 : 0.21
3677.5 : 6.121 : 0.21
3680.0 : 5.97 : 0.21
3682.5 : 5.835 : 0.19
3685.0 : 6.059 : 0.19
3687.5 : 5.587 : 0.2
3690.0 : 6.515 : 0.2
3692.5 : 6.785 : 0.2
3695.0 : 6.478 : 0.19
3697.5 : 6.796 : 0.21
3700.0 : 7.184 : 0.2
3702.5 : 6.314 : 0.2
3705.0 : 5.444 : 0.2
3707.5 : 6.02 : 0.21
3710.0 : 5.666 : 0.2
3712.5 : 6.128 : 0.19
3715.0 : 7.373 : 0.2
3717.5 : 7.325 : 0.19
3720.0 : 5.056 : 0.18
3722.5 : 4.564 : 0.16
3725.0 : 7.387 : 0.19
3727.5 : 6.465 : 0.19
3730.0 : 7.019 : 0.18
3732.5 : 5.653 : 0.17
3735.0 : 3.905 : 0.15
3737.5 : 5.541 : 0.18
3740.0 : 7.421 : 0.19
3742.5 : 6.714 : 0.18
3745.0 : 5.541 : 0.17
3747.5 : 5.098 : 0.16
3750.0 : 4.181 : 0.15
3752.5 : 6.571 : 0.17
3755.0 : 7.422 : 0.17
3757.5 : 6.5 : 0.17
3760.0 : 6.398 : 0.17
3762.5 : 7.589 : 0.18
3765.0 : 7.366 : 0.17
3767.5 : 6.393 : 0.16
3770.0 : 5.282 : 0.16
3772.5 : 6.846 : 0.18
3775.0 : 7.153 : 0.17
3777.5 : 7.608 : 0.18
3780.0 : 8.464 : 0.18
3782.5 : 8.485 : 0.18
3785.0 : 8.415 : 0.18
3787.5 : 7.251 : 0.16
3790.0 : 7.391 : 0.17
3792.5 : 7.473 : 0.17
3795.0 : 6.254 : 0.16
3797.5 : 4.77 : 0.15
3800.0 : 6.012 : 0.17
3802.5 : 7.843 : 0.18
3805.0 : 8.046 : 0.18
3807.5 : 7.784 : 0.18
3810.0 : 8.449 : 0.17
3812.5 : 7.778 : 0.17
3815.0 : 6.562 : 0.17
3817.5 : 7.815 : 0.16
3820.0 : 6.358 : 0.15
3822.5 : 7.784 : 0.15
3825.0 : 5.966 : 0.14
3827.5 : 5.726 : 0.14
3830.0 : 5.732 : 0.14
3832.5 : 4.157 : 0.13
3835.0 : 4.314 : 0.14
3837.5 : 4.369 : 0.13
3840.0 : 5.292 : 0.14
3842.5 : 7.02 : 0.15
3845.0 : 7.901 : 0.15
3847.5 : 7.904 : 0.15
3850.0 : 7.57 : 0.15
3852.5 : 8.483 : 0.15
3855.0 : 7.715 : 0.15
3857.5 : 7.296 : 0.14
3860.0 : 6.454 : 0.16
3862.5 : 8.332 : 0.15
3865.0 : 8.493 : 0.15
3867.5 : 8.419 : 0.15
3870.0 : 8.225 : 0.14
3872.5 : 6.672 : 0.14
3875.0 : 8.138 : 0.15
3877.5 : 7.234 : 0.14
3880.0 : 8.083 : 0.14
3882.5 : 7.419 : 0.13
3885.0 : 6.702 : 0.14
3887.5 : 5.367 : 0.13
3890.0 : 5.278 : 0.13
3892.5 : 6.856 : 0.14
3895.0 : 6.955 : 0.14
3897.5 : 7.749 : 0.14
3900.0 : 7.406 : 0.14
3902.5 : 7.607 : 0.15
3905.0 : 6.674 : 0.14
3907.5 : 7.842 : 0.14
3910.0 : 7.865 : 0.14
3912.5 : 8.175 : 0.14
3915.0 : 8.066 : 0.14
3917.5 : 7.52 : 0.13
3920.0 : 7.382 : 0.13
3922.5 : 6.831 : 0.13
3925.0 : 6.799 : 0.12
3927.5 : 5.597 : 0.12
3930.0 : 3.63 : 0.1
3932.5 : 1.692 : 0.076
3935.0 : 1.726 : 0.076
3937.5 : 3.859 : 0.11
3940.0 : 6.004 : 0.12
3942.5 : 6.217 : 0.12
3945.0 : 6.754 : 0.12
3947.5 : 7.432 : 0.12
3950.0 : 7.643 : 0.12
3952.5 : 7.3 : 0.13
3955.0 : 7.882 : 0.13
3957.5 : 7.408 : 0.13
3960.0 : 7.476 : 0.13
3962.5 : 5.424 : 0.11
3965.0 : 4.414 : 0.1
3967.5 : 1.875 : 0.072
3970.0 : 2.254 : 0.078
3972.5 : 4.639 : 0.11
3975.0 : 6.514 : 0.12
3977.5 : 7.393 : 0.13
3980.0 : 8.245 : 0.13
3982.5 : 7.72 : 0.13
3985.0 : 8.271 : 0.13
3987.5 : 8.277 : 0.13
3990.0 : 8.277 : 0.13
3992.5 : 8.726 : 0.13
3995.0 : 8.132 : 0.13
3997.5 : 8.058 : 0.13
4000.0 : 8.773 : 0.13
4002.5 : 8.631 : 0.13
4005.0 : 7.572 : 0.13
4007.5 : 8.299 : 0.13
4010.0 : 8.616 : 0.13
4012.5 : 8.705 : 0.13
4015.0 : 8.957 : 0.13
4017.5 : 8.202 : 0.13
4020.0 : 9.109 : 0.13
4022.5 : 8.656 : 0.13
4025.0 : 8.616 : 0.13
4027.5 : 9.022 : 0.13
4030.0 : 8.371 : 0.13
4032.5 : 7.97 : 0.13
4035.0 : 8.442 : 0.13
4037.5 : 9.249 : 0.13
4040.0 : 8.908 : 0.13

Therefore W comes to 7.8 Angstrom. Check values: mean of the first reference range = 7.39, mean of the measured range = 5.01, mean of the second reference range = 8.39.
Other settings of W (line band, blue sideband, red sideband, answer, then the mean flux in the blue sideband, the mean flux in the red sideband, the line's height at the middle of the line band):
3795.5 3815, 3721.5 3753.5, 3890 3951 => -3.54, 5.86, 6.4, 6.06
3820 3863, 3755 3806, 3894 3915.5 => 4.58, 7.08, 7.58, 7.33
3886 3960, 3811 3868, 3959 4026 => 6.77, 6.83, 7.4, 7.14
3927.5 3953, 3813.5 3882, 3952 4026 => 7.31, 6.97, 7.41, 7.26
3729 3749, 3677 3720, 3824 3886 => 1.98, 6.3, 6.95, 6.47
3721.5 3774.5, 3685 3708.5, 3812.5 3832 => 1.80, 6.34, 6.55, 6.42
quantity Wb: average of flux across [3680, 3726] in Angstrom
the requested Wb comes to 6.24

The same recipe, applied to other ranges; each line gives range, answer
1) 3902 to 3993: 6.39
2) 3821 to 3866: 6.68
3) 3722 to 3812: 6.73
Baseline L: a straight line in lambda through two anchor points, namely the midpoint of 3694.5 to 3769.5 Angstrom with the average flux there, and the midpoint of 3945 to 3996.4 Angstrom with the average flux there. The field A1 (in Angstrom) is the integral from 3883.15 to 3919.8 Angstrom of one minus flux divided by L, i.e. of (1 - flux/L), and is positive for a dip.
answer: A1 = -3.0 Angstrom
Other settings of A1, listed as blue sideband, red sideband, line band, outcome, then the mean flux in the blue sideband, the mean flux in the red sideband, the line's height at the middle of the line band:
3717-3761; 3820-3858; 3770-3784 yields -3.0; 6.02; 6.46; 6.19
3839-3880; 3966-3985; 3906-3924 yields -2.6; 7.6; 5.69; 6.69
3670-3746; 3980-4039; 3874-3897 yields 1.9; 6.23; 8.46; 7.54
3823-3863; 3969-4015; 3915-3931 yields 1.5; 6.5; 7.68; 7.14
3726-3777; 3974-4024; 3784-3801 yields -0.5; 6.28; 8.27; 6.61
